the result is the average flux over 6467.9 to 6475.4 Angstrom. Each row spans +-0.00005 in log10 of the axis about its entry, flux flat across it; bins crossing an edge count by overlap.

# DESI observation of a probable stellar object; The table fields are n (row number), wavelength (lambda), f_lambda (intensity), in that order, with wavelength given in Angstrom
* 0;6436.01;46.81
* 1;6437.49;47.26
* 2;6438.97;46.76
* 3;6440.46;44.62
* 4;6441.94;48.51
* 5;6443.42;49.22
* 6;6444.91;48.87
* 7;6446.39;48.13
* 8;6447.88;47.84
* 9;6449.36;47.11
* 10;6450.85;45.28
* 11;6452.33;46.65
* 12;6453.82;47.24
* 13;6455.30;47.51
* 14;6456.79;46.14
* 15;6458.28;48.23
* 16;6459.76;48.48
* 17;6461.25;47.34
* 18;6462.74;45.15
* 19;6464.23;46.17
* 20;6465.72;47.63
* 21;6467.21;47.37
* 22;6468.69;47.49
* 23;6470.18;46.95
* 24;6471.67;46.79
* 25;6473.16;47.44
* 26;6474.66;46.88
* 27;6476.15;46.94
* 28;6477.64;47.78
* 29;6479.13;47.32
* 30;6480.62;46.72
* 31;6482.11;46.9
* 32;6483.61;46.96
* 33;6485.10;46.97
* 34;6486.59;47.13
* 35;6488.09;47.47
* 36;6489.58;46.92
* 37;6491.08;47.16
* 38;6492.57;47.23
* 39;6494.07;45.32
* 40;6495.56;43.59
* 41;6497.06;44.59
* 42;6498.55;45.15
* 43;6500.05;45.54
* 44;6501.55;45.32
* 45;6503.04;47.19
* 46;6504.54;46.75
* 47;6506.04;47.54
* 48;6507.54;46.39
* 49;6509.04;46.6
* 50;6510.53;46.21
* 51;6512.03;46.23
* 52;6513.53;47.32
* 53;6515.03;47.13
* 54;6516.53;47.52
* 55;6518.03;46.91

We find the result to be 47.1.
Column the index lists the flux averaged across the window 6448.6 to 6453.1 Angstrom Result 46.4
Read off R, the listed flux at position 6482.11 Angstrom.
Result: 46.9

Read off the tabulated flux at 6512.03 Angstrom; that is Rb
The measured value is 46.23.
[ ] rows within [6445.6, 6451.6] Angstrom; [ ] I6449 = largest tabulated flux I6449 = 48.13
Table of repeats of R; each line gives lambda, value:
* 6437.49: 47.26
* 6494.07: 45.32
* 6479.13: 47.32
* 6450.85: 45.28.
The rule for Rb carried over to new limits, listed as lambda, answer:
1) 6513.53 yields 47.32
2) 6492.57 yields 47.23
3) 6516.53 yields 47.52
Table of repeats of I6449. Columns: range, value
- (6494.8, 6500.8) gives 45.54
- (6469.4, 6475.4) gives 47.44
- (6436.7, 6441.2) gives 47.26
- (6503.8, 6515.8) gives 47.54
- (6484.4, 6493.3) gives 47.47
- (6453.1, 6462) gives 48.48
